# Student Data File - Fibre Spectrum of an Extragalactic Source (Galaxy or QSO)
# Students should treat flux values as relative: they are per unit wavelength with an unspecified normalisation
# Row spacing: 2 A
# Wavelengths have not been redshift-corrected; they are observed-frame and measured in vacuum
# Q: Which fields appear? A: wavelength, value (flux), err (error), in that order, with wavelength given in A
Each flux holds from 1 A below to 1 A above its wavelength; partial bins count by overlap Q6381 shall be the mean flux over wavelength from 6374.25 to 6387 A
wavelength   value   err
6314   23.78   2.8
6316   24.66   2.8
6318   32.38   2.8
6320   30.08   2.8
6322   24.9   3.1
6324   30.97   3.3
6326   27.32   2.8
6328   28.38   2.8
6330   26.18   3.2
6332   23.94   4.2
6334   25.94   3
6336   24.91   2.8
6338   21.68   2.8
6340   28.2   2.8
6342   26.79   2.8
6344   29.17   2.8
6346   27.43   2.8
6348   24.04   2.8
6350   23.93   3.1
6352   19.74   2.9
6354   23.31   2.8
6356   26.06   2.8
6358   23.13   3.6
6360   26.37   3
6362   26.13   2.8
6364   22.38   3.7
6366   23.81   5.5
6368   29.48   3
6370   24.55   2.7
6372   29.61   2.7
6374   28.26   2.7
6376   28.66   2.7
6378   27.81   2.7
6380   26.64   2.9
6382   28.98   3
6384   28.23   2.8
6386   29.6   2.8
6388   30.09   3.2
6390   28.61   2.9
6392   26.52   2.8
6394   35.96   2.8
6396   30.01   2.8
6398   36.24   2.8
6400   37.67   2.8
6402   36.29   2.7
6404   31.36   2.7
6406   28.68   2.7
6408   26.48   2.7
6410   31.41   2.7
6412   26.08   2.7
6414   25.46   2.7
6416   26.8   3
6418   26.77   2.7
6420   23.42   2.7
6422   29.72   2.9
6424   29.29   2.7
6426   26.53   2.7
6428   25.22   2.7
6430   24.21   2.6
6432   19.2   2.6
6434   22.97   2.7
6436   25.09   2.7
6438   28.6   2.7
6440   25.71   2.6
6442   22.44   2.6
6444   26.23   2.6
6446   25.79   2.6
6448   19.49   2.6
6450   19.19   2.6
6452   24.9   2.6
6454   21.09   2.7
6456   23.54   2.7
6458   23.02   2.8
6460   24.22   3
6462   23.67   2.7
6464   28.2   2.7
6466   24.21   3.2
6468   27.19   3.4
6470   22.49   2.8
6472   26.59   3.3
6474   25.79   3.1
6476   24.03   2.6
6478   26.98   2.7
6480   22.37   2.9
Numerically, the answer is 28.3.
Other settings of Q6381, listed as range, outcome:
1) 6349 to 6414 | 28.1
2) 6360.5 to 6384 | 27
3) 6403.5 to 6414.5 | 28.2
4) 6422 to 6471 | 24.4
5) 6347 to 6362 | 24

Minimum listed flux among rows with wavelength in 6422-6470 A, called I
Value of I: 19.19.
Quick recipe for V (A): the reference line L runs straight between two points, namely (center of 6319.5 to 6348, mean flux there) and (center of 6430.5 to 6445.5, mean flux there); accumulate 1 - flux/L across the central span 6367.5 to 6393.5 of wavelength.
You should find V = -2.75 A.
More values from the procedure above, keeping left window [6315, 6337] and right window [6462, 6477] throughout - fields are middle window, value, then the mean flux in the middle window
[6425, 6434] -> 0.8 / 23.7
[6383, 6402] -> -3.8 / 31.7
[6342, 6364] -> 1.6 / 24.9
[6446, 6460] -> 1.8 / 22.3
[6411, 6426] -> -0.4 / 26.8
